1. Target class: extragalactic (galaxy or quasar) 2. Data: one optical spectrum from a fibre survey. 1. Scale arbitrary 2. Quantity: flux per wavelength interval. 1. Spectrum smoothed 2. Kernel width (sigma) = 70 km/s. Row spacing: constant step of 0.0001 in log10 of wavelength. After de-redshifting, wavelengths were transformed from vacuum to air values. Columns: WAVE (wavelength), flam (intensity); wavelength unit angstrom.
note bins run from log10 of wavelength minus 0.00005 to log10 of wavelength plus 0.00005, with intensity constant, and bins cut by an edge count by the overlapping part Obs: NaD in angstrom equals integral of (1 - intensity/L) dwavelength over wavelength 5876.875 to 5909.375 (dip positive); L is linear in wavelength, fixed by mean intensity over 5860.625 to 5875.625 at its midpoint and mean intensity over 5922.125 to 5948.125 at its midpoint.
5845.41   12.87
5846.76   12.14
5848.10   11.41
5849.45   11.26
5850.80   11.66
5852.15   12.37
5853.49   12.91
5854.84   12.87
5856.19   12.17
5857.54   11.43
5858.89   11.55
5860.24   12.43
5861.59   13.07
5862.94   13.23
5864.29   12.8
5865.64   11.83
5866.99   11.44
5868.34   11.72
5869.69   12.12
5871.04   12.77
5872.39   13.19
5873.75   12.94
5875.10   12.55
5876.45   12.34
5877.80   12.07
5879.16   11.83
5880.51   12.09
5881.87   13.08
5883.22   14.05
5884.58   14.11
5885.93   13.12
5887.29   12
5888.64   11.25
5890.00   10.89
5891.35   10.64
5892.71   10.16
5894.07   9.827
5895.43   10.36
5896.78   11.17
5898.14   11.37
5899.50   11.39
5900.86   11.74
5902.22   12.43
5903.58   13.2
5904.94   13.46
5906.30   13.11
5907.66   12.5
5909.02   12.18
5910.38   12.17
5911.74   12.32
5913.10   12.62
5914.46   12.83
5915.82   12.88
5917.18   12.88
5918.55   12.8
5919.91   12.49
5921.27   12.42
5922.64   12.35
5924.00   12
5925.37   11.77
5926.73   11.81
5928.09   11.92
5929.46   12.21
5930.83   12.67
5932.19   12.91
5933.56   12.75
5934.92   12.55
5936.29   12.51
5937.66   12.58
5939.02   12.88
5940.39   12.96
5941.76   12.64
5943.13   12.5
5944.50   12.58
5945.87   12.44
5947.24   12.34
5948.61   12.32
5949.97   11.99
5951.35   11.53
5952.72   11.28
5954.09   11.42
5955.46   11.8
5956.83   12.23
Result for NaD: 1.3 angstrom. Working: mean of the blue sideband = 12.5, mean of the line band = 12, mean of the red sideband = 12.4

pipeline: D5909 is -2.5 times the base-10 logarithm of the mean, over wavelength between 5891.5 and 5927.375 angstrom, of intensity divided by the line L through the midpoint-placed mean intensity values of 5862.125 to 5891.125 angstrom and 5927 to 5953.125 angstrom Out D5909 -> 0.03 mag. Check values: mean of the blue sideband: 12.4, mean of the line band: 12.1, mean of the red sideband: 12.4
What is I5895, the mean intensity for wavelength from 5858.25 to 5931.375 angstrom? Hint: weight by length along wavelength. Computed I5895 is 12.2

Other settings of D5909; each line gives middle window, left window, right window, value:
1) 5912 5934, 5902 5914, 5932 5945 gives 0.02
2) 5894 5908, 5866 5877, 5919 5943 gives 0.04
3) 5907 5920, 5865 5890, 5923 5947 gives -0.01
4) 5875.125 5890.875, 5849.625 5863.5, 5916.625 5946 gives 0.00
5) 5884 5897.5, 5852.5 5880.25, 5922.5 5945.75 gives 0.10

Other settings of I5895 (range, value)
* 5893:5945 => 12.3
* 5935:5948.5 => 12.6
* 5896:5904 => 11.8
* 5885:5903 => 11.3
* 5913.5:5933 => 12.4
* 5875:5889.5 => 12.6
